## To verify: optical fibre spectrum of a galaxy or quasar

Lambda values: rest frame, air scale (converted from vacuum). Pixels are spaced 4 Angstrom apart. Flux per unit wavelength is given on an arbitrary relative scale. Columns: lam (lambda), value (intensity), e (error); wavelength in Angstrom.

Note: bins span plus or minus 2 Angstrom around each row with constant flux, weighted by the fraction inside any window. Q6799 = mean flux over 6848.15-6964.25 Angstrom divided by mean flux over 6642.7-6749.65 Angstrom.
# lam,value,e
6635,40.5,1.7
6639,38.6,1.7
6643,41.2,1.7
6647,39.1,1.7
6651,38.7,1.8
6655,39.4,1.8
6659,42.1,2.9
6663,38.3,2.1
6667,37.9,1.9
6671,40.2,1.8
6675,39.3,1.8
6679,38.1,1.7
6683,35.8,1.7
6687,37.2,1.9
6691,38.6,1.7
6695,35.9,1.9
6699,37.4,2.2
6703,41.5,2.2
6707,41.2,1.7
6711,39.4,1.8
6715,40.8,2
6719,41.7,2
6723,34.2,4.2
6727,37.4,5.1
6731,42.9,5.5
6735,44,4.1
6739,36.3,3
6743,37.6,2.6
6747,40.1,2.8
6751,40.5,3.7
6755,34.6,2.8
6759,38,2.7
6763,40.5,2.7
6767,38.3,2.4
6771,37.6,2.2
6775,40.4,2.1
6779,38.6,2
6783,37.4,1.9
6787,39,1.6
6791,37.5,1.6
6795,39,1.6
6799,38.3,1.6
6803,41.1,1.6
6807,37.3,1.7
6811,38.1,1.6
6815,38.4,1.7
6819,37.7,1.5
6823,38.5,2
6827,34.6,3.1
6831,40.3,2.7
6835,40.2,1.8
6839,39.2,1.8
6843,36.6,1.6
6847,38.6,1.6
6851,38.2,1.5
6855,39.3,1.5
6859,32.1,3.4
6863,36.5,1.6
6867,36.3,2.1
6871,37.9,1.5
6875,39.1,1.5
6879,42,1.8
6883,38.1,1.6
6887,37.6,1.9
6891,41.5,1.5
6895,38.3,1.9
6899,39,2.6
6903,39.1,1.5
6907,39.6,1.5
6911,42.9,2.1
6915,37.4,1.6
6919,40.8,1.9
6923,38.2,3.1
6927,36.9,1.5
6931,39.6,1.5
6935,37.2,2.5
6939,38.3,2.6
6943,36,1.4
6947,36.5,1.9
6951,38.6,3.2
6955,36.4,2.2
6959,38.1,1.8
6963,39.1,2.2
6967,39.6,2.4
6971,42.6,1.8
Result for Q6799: 0.98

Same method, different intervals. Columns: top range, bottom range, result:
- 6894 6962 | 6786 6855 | 1.00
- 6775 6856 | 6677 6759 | 0.99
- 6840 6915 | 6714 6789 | 0.99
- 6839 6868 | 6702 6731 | 0.93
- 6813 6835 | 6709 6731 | 0.98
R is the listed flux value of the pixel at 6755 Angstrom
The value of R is 34.6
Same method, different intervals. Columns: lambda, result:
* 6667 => 37.9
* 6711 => 39.4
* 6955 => 36.4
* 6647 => 39.1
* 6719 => 41.7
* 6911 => 42.9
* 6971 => 42.6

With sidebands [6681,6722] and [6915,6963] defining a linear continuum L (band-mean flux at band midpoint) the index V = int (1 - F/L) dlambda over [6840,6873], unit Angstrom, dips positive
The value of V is 1.1 Angstrom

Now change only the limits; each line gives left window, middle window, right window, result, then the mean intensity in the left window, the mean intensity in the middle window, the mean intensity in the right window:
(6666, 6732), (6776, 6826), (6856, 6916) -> 0.3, 38.7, 38.4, 38.5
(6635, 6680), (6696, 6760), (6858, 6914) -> 0.0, 39.4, 39.2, 38.7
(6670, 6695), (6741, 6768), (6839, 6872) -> -0.7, 37.9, 38.5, 37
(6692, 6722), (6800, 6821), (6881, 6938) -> 0.4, 39.5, 38.5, 39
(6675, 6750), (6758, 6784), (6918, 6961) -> -0.1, 38.9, 38.8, 37.8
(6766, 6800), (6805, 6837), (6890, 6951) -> 0.3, 38.5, 38.1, 38.7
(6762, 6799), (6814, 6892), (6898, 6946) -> 1.2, 38.6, 38.1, 38.7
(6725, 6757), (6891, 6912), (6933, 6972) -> -0.8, 39.2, 39.8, 38.1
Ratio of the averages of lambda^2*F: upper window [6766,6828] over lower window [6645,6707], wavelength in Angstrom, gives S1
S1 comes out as 1.0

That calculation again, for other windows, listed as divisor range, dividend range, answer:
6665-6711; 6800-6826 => 1.03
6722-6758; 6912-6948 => 1.04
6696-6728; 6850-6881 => 1.01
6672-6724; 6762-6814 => 1.03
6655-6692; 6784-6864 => 1.03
